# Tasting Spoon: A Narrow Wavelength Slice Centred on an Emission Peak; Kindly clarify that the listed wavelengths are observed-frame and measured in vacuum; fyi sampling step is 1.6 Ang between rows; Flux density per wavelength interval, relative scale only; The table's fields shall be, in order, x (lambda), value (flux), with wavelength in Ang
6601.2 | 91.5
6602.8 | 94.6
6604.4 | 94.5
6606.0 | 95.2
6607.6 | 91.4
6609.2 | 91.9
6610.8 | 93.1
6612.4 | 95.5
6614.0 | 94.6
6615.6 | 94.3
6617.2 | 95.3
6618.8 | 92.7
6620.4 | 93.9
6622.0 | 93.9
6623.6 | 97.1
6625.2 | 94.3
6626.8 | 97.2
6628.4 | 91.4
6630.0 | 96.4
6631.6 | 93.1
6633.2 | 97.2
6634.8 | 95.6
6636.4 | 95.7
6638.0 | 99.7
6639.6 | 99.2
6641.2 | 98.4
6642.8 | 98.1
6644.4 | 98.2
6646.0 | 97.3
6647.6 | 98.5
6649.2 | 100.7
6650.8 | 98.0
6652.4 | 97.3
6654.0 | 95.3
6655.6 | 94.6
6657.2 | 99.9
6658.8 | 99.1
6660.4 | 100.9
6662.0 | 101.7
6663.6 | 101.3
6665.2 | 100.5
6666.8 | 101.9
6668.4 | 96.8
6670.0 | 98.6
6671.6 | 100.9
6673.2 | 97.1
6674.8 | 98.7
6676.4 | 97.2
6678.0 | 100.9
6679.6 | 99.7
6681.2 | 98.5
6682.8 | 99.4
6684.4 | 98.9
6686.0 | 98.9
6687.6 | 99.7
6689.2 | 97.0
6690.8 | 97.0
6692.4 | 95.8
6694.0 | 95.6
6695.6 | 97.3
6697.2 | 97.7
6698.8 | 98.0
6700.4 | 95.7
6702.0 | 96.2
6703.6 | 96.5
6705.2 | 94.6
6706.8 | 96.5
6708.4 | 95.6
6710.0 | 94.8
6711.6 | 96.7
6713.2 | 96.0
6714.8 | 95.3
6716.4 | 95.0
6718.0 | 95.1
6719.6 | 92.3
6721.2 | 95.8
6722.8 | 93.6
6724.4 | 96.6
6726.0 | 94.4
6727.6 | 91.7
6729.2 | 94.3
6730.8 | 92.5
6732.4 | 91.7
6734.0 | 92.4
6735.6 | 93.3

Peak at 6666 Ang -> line C III]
